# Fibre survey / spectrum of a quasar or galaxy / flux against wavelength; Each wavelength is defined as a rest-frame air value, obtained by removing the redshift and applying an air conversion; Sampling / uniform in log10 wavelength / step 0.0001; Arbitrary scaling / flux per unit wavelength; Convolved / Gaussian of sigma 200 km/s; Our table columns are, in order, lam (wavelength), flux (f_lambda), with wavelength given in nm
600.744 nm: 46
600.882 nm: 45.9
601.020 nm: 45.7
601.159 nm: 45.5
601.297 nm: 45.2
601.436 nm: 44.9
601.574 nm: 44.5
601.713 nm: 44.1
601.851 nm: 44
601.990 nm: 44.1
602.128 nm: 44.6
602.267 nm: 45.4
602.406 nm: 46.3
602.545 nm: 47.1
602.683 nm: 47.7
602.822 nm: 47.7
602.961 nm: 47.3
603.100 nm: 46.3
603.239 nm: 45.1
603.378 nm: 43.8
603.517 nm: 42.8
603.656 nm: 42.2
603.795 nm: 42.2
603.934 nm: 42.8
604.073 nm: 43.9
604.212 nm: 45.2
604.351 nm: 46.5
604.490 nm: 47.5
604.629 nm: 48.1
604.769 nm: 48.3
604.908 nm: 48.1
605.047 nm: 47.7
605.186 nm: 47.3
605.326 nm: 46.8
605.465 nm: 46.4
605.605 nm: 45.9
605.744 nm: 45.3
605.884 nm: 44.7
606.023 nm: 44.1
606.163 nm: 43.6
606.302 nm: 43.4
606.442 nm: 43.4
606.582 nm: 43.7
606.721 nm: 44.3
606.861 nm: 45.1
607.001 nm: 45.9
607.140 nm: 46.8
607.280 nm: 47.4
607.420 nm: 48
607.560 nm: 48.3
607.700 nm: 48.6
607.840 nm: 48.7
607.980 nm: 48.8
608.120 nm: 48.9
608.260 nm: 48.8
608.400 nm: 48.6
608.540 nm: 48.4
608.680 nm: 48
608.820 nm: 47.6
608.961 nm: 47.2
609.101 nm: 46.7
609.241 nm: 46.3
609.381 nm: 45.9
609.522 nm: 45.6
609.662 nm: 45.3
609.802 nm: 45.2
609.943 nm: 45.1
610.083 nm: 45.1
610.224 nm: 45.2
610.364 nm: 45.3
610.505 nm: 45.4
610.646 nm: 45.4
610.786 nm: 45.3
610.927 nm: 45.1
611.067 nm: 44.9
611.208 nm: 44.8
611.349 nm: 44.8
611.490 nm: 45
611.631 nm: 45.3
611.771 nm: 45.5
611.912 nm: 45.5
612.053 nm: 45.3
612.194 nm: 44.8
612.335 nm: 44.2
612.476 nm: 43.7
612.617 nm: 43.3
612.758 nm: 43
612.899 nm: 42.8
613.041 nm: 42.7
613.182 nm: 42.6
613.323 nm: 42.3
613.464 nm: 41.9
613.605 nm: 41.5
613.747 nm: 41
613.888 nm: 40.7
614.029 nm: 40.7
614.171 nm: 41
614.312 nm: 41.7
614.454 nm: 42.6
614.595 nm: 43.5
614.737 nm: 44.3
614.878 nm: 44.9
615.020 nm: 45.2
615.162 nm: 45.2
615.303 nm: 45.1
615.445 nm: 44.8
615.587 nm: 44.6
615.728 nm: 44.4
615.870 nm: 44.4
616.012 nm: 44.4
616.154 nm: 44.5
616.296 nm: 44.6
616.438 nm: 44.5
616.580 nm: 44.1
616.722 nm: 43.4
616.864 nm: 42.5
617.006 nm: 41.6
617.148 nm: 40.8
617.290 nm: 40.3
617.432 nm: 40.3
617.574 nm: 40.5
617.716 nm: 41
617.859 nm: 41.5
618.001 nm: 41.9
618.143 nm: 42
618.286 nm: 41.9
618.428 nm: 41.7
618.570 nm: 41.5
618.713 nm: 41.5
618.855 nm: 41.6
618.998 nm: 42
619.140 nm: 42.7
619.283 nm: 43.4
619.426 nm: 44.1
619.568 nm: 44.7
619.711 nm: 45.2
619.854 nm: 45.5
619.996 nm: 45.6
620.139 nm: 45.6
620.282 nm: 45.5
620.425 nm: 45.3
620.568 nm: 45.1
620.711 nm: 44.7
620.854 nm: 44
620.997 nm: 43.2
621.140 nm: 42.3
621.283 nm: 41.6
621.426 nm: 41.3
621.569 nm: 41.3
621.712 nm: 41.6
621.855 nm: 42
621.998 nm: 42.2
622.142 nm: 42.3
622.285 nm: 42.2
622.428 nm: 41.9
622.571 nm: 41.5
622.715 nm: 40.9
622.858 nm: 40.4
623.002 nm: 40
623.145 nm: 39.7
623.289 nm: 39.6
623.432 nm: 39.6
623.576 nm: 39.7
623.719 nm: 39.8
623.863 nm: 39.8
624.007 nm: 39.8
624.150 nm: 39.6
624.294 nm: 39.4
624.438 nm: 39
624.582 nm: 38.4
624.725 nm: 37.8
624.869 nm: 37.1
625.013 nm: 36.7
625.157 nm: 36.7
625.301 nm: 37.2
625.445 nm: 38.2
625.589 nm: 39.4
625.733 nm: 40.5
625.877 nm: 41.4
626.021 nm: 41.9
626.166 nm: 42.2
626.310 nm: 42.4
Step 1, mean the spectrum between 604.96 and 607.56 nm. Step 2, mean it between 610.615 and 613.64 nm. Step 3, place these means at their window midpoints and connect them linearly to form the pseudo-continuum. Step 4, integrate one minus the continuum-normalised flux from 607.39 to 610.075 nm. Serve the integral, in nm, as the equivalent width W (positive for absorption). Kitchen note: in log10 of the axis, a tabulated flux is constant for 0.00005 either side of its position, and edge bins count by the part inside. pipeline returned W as -0.14 nm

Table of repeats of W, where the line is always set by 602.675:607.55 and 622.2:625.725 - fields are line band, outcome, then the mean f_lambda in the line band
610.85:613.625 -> -0.05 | 44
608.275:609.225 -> -0.07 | 47.7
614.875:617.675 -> -0.10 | 43.4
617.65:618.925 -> -0.01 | 41.6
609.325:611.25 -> -0.06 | 45.3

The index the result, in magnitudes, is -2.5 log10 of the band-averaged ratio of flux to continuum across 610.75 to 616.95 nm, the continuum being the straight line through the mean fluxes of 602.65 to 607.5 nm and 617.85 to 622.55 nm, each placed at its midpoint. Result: 0.01 mag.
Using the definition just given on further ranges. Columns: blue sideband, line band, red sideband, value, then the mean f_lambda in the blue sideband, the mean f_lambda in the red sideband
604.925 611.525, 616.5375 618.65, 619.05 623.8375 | 0.05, 46.2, 42.5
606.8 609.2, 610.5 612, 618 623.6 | 0.03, 47.7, 42.5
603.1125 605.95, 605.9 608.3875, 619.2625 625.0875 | -0.03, 45.5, 41.7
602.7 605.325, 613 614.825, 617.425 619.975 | 0.04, 45.8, 42.5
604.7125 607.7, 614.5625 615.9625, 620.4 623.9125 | -0.03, 46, 41.6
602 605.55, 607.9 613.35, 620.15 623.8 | -0.03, 45.9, 42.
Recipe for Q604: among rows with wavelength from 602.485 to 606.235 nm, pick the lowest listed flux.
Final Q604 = 42.2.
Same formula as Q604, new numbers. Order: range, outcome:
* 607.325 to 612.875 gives 43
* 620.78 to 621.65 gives 41.3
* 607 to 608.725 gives 45.9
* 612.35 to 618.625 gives 40.3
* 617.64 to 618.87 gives 41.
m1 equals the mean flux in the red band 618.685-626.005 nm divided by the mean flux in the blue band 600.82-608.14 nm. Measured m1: 0.90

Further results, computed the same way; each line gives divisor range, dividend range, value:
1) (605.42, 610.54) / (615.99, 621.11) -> 0.93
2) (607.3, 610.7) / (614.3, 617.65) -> 0.93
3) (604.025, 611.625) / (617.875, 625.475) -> 0.90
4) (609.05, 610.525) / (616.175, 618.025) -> 0.93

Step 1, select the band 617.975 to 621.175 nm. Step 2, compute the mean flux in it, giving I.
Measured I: 43.6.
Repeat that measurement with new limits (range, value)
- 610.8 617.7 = 43.4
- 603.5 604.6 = 44.4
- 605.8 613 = 45.7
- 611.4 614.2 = 43.2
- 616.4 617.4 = 42.3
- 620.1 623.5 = 42.2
